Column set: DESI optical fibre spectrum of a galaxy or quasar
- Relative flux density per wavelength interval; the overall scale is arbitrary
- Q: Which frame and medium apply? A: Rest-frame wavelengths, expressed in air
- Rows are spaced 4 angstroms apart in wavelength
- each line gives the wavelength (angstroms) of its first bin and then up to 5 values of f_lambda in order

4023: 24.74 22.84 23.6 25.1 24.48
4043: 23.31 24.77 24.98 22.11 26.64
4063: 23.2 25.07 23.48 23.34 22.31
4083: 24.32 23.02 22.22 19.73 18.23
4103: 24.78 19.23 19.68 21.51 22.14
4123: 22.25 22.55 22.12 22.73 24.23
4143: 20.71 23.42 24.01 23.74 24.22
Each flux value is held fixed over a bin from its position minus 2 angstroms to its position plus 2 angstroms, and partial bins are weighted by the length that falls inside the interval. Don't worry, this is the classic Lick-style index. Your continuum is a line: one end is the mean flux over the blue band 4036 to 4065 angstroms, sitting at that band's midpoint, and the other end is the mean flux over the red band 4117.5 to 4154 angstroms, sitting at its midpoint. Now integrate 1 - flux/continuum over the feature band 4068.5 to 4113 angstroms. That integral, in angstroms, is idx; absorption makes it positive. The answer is 3.12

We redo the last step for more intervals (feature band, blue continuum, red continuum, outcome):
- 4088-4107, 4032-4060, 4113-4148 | 1.67 angstroms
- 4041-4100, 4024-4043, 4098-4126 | -1.26 angstroms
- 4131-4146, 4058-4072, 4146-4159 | 0.87 angstroms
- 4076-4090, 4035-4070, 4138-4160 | 0.50 angstroms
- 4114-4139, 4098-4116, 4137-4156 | -0.49 angstroms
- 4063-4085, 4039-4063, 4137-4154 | 0.31 angstroms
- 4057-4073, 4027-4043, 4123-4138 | -0.68 angstroms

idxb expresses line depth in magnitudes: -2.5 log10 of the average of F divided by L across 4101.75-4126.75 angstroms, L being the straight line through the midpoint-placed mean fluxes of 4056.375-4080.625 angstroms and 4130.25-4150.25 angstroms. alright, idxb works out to 0.08 mag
